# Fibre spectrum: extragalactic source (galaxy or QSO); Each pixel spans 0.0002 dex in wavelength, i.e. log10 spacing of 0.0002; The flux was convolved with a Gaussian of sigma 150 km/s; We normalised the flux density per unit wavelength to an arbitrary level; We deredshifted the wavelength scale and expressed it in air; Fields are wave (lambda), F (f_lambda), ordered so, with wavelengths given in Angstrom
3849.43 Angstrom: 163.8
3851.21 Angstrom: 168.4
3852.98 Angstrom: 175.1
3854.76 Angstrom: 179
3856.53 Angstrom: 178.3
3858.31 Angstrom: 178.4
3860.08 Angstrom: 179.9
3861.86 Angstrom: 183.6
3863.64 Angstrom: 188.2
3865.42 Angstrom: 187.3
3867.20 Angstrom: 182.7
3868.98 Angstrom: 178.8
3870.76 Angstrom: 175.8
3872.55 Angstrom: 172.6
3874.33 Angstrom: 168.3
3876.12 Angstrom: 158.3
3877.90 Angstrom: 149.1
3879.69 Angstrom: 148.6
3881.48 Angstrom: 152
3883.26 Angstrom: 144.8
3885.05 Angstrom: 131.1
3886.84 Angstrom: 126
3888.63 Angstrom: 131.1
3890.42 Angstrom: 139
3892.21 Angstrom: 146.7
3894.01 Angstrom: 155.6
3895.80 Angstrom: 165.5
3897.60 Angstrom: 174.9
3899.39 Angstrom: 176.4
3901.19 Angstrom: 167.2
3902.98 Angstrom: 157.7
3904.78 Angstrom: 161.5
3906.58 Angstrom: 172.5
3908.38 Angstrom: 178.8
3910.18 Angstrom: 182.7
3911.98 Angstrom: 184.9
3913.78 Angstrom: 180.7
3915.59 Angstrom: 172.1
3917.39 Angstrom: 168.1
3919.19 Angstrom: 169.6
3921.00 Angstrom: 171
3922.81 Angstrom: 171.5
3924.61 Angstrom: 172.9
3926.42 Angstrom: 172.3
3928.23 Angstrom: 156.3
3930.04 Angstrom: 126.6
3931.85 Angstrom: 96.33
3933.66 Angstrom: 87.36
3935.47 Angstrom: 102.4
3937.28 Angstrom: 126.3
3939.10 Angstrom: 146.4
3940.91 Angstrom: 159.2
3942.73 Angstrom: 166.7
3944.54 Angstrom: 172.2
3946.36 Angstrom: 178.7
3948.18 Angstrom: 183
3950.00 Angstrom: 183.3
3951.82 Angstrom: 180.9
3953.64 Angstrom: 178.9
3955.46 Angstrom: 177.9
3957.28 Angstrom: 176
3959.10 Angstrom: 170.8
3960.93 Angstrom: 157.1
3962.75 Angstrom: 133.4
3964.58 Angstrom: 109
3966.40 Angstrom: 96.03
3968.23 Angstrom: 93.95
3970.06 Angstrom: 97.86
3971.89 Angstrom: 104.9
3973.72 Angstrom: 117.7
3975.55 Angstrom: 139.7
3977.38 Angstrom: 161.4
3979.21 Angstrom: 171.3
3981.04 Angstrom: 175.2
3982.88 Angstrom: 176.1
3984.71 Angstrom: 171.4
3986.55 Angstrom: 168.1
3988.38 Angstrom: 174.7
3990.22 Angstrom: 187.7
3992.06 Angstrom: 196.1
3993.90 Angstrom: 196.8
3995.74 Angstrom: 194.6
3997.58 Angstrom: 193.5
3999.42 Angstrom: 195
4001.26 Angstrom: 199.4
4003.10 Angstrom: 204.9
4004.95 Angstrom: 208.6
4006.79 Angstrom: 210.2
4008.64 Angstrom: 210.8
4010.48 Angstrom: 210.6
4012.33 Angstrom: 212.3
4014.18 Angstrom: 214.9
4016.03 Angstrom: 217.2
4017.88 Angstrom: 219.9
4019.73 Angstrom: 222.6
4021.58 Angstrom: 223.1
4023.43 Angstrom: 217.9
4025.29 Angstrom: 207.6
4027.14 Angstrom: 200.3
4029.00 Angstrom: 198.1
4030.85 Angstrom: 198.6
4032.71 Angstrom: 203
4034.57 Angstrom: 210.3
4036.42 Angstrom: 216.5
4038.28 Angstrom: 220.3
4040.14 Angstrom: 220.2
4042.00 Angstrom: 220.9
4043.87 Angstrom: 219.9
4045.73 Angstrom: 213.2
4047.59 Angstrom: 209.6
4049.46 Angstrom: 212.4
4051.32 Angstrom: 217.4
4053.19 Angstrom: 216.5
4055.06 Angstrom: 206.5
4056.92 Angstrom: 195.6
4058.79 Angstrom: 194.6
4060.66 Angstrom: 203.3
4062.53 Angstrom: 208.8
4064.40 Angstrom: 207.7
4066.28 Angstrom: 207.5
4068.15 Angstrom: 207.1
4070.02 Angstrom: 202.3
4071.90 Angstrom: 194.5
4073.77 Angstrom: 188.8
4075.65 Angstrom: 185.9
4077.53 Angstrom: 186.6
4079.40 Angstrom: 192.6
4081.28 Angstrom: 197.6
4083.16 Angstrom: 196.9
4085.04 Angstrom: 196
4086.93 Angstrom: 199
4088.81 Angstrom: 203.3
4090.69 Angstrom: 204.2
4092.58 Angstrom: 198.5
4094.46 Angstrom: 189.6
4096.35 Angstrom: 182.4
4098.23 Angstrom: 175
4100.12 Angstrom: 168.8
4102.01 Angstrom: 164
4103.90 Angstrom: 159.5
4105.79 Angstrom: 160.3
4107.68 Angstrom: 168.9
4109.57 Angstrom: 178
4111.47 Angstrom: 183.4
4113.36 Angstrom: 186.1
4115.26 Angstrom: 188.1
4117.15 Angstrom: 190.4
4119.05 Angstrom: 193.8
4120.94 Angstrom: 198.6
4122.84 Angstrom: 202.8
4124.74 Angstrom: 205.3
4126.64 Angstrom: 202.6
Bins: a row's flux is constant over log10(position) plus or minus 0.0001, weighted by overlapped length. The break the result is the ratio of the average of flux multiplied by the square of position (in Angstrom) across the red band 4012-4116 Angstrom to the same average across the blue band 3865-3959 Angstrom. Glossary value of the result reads 1.34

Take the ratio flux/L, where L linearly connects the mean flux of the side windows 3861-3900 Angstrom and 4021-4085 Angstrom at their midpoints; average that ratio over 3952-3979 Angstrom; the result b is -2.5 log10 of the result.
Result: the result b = 0.30 mag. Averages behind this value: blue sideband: 161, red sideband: 206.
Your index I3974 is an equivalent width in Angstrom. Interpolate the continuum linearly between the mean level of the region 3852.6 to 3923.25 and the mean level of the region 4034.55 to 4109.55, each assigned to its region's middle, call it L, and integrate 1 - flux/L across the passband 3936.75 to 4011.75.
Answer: 5.6 Angstrom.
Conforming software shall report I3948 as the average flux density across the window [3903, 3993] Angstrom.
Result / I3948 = 156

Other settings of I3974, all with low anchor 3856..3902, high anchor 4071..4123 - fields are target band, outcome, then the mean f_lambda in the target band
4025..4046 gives -3.6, 211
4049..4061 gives -1.6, 207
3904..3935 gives 1.4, 159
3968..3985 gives 3.1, 142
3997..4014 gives -2.8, 206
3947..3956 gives -0.5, 181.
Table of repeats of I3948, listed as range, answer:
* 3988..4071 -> 208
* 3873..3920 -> 160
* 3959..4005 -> 160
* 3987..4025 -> 205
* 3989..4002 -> 194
